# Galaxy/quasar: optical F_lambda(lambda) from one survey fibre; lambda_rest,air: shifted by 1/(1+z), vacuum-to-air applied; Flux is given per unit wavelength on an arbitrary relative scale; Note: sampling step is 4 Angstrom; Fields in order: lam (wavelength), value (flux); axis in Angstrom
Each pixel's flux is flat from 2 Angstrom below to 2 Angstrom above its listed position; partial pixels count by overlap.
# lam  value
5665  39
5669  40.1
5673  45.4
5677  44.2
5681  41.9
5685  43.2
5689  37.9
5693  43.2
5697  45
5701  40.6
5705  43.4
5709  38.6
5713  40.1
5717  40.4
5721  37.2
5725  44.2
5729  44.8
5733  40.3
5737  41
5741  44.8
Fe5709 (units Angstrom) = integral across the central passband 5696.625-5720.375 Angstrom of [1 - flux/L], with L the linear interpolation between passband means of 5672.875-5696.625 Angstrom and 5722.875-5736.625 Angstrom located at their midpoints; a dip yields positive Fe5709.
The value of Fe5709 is 1.0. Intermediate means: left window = 42.6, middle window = 40.9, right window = 42.8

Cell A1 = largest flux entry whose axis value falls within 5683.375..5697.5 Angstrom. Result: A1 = 45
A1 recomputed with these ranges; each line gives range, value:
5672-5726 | 45.4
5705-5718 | 43.4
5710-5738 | 44.8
